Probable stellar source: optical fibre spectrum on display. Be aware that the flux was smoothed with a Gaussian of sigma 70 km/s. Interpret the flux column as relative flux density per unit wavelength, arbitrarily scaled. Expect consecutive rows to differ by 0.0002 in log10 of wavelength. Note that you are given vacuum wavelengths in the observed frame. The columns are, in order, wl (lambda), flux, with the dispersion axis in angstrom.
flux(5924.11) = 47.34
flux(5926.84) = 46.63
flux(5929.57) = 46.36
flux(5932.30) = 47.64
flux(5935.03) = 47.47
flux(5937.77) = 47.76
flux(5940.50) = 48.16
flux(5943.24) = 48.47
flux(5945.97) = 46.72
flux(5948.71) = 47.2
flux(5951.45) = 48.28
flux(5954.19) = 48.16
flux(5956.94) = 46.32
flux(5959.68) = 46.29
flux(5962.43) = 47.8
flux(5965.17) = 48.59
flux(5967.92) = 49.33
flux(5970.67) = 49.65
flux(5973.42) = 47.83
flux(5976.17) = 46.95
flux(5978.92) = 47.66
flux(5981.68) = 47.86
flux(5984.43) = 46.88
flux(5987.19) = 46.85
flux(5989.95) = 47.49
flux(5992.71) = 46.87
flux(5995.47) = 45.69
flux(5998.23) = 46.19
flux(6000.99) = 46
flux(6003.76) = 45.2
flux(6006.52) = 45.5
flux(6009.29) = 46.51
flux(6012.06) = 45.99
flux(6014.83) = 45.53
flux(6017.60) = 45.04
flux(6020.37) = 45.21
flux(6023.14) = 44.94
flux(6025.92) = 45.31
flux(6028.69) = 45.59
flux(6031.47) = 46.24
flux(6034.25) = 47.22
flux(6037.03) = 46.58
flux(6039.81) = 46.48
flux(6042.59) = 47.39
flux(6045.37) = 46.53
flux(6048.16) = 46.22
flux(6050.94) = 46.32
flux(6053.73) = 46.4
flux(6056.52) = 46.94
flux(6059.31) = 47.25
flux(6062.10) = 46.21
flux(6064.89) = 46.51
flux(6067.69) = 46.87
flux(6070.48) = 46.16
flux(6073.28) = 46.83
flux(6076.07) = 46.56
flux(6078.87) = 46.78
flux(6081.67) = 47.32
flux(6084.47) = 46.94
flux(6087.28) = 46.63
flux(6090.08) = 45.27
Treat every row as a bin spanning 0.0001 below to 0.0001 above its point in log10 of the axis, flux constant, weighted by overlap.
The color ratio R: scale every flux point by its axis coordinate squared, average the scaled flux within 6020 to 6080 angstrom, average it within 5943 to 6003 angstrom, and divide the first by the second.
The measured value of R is 1.0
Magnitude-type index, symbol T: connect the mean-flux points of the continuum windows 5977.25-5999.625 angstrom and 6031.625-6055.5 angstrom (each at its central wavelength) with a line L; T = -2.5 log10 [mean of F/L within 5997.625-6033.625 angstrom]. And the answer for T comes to 0.03 mag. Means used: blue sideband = 46.9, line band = 45.7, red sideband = 46.6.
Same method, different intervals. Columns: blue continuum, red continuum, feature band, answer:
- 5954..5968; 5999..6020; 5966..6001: -0.02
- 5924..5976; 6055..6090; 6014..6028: 0.04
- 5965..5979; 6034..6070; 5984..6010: 0.04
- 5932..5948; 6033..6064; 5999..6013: 0.03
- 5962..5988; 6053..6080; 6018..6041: 0.03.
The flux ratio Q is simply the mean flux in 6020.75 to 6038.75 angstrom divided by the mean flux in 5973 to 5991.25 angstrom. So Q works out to 0.97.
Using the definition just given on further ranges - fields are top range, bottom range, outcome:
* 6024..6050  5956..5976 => 0.97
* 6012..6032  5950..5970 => 0.95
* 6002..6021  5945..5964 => 0.96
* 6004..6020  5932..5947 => 0.96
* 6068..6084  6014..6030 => 1.03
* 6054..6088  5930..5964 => 0.98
